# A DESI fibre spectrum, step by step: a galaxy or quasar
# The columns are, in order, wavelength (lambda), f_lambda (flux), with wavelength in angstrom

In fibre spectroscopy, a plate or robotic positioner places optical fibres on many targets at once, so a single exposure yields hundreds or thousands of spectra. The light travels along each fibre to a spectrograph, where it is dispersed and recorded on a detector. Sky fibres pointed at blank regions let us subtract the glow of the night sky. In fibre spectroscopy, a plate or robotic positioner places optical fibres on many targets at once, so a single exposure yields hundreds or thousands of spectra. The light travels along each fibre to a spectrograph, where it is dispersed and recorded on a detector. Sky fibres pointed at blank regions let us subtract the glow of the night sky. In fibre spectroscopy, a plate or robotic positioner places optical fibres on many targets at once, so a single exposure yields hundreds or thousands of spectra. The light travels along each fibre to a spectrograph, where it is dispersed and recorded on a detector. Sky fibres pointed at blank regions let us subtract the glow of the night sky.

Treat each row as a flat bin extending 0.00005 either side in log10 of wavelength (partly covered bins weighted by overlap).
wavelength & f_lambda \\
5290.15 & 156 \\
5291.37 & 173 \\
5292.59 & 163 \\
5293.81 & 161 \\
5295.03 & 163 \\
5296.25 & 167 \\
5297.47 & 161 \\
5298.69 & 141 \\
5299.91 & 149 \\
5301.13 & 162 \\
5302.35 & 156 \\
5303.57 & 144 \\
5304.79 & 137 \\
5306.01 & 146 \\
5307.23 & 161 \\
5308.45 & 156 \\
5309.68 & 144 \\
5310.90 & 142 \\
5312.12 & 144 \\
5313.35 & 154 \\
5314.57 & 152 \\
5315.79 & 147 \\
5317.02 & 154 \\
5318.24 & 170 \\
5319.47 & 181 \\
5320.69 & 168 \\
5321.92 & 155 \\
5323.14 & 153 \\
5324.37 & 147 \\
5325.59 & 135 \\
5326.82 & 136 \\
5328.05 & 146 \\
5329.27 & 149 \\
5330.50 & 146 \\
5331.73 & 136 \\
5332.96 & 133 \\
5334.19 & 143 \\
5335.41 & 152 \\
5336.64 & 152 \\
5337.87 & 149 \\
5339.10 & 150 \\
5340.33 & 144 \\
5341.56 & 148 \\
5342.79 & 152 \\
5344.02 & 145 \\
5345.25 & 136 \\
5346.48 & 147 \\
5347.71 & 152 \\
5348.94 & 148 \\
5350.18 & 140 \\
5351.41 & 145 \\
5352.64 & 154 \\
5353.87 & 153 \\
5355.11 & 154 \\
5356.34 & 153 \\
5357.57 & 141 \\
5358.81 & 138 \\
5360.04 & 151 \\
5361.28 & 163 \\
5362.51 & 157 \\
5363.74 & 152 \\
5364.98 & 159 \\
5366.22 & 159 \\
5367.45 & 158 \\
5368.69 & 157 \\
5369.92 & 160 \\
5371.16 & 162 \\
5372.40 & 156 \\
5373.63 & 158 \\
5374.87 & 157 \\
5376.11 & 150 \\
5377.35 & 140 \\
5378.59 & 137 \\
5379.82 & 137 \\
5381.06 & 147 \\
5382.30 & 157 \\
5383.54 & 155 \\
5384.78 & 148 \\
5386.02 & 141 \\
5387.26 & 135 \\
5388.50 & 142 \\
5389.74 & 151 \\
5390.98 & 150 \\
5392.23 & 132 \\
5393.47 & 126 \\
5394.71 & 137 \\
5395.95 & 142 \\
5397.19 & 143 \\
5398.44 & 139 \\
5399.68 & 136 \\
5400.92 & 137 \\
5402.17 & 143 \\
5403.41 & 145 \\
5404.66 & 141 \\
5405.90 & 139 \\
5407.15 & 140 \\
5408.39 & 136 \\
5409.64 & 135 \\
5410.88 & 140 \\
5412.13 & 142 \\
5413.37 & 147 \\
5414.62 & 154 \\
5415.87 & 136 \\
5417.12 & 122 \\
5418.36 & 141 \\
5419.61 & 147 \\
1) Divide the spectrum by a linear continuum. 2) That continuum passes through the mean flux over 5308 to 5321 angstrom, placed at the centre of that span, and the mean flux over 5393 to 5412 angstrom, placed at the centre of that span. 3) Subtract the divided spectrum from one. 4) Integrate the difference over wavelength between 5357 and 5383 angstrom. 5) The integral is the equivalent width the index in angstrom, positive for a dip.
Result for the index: -1.3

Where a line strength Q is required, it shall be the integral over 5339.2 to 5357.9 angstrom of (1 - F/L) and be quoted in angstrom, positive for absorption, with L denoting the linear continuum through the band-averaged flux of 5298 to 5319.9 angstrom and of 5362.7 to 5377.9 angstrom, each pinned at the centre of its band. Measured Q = 0.8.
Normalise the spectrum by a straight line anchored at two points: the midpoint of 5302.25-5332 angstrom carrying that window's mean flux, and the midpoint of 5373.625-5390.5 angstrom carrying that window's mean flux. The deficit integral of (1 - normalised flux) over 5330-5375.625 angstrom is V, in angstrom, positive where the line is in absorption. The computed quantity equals -0.6 angstrom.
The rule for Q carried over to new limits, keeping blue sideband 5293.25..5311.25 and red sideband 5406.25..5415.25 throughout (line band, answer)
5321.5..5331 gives 0.3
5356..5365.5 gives -0.3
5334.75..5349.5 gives 0.1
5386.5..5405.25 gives 0.4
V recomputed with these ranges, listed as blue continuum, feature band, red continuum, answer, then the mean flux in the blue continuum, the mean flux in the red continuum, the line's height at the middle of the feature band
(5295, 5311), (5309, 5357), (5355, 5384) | 1.0 angstrom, 152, 152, 152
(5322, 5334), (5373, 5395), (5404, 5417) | -0.5 angstrom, 143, 140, 141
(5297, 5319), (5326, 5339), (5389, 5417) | 0.4 angstrom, 151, 140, 148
